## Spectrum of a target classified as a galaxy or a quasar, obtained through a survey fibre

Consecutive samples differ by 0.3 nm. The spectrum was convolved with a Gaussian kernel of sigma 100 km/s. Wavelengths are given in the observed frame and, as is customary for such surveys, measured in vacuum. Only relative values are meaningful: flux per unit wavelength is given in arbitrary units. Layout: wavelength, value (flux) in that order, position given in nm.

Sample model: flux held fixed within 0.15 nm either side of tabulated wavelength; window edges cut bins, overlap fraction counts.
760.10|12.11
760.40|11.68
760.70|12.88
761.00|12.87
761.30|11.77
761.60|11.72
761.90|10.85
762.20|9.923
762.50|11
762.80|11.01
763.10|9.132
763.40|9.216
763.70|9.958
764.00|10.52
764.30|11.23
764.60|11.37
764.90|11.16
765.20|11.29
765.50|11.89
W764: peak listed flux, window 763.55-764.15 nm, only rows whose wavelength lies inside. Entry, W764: 10.52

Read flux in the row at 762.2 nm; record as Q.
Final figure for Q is 9.923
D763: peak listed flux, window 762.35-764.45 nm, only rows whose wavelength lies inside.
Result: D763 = 11.23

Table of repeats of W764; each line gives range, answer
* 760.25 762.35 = 12.88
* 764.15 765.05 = 11.37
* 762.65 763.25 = 11.01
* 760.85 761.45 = 12.87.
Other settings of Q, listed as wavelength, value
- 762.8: 11.01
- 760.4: 11.68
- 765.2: 11.29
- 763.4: 9.216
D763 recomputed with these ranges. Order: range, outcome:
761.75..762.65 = 11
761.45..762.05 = 11.72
